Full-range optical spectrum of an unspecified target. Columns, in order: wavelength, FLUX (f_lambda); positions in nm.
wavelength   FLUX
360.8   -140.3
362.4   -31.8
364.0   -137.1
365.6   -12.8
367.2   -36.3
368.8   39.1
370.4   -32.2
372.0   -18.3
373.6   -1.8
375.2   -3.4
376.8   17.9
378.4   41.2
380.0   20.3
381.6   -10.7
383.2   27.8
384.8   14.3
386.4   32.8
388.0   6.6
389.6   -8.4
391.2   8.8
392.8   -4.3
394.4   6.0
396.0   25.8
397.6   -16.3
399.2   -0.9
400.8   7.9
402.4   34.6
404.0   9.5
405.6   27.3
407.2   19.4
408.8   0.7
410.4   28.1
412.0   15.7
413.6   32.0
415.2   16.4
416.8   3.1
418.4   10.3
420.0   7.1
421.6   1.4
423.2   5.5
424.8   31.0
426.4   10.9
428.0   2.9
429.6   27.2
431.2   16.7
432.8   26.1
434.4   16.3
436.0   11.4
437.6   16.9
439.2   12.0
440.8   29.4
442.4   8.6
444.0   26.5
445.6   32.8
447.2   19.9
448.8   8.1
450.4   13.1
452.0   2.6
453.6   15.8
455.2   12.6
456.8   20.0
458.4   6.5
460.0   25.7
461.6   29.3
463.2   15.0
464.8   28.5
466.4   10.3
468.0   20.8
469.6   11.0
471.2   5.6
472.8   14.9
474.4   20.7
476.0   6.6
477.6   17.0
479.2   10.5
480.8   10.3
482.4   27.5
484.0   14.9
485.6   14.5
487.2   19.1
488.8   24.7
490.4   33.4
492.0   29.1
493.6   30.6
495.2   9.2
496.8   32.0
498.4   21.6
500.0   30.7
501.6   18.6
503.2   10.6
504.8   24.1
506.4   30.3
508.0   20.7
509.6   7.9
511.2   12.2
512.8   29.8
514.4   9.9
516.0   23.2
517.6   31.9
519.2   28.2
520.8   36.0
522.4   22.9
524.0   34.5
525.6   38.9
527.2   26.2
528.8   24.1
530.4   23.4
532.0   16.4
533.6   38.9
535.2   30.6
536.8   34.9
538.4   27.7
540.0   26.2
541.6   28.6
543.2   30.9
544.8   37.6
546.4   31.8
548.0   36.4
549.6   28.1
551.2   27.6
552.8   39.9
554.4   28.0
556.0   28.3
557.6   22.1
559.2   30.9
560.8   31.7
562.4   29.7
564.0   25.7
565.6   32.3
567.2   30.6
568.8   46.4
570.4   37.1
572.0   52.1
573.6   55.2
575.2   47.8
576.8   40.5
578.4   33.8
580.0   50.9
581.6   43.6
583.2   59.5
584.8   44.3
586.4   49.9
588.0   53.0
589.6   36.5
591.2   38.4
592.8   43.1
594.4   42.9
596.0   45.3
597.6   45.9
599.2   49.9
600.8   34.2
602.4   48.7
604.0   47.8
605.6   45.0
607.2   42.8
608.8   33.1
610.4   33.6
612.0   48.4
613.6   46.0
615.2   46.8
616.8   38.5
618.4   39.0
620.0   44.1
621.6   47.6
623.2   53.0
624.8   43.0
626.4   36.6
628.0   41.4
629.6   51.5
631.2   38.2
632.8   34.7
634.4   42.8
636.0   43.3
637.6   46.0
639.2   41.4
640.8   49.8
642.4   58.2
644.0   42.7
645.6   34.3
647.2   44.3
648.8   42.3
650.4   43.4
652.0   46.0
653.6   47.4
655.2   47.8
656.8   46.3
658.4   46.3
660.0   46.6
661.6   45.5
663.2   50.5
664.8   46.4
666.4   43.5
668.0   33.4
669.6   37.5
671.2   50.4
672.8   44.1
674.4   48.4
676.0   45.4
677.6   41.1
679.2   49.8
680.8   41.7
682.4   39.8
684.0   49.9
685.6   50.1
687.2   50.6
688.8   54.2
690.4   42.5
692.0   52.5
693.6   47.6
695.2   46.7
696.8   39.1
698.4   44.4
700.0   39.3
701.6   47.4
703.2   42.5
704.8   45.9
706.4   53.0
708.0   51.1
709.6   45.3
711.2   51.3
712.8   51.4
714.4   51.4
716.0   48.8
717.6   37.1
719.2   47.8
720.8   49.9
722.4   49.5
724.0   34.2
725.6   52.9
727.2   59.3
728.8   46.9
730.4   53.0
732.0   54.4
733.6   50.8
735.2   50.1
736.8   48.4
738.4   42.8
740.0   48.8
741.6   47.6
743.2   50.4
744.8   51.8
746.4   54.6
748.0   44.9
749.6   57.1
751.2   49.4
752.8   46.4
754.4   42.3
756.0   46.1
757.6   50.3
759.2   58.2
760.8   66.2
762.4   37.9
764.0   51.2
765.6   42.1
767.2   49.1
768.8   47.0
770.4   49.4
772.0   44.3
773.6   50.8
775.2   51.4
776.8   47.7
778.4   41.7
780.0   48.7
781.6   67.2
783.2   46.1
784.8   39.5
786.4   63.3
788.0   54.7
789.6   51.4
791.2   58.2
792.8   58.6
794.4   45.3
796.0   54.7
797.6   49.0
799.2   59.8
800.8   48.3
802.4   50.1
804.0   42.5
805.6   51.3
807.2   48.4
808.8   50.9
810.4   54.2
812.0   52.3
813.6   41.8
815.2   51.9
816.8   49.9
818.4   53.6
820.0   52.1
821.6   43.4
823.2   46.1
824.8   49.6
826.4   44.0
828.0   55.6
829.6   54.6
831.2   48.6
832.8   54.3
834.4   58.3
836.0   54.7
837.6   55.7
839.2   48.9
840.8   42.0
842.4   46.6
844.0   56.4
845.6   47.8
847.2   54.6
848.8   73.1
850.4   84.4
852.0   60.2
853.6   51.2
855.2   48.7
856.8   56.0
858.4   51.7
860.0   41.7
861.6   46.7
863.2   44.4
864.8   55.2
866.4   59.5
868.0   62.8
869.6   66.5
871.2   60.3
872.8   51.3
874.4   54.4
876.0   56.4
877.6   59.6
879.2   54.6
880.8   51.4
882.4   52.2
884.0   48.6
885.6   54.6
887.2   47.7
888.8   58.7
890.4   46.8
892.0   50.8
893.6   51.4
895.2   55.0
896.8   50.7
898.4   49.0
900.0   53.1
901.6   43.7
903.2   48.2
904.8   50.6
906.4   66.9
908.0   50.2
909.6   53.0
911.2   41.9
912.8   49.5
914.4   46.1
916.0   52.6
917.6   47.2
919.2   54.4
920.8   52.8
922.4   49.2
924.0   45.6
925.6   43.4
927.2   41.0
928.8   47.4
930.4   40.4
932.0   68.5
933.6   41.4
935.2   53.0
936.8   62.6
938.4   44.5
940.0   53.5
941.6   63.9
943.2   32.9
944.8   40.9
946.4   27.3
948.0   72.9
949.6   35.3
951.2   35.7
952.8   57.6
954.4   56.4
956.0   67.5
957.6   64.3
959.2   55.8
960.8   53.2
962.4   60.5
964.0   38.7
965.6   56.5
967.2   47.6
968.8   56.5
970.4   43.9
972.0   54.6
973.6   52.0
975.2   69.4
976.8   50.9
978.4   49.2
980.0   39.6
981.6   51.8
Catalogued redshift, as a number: 0.29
